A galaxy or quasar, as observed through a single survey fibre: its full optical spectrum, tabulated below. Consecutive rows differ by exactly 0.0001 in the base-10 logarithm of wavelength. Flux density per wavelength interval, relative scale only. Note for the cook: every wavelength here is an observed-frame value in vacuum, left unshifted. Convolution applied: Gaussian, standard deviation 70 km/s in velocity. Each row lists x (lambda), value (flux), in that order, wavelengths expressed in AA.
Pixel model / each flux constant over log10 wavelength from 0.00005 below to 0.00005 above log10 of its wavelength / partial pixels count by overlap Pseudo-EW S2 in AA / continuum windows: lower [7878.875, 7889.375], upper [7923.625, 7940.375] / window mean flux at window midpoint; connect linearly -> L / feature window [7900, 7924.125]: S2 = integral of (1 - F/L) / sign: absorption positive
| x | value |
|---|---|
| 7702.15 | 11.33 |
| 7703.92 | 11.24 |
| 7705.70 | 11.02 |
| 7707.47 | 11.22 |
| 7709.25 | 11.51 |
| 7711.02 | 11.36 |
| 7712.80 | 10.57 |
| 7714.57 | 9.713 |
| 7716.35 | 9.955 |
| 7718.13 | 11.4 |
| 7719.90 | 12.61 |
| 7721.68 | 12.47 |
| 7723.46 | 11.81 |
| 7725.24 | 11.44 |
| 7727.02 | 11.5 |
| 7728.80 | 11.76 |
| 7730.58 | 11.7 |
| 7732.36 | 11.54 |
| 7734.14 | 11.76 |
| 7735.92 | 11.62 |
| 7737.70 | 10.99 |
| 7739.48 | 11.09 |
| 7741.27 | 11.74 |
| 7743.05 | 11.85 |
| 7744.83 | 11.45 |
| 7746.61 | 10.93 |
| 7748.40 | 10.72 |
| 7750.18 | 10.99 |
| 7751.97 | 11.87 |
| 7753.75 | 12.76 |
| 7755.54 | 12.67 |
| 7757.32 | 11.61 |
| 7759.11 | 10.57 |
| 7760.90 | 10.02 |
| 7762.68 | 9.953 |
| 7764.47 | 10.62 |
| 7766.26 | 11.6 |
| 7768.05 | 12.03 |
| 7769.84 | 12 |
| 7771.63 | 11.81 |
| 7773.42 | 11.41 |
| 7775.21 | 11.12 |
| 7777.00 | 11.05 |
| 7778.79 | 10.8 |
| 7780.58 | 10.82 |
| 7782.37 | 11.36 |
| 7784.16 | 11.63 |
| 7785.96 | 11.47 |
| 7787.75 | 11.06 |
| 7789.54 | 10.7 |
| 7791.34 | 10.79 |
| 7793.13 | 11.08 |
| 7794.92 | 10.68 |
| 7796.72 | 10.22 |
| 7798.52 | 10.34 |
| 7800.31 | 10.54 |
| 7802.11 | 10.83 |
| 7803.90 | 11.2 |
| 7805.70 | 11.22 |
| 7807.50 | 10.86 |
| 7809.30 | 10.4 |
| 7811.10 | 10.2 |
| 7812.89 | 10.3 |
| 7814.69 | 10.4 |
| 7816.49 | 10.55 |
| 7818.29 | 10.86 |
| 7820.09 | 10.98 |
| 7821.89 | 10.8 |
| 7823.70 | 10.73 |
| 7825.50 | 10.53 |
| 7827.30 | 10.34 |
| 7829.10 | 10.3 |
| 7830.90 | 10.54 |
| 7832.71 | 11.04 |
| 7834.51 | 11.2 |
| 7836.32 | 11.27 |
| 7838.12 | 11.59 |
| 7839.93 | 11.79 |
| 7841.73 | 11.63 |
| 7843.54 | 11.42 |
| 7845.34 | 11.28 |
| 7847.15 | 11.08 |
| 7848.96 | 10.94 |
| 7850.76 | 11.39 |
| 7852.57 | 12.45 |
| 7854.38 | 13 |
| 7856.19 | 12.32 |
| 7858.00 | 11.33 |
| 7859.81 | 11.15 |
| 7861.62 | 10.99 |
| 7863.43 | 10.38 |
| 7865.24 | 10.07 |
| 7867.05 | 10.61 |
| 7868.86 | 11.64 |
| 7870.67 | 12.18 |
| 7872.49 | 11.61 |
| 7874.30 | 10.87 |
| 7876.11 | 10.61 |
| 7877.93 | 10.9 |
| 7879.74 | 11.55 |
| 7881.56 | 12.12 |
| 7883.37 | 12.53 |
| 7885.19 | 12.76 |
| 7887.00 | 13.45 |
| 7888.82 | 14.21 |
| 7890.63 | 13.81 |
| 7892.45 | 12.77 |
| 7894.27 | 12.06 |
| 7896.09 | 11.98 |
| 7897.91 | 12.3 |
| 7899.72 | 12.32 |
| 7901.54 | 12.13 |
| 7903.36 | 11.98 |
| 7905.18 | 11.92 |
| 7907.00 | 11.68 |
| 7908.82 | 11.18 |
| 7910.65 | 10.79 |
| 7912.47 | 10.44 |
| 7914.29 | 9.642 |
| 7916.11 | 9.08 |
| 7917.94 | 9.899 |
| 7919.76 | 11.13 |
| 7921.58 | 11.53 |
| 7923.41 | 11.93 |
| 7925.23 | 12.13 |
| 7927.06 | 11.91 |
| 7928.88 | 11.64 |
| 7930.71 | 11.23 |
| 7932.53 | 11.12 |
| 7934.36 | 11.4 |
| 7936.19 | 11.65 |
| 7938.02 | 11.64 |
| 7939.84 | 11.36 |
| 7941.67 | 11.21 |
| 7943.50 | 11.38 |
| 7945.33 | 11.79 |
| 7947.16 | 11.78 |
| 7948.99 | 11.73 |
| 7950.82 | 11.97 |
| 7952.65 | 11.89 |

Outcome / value 2.0 AA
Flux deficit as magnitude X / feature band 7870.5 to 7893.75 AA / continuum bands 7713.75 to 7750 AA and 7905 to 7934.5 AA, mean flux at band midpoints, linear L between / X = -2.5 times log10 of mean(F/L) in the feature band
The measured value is -0.10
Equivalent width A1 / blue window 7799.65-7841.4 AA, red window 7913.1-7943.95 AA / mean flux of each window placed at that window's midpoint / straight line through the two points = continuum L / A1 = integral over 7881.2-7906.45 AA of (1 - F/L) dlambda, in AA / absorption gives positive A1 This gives -3.5 AA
